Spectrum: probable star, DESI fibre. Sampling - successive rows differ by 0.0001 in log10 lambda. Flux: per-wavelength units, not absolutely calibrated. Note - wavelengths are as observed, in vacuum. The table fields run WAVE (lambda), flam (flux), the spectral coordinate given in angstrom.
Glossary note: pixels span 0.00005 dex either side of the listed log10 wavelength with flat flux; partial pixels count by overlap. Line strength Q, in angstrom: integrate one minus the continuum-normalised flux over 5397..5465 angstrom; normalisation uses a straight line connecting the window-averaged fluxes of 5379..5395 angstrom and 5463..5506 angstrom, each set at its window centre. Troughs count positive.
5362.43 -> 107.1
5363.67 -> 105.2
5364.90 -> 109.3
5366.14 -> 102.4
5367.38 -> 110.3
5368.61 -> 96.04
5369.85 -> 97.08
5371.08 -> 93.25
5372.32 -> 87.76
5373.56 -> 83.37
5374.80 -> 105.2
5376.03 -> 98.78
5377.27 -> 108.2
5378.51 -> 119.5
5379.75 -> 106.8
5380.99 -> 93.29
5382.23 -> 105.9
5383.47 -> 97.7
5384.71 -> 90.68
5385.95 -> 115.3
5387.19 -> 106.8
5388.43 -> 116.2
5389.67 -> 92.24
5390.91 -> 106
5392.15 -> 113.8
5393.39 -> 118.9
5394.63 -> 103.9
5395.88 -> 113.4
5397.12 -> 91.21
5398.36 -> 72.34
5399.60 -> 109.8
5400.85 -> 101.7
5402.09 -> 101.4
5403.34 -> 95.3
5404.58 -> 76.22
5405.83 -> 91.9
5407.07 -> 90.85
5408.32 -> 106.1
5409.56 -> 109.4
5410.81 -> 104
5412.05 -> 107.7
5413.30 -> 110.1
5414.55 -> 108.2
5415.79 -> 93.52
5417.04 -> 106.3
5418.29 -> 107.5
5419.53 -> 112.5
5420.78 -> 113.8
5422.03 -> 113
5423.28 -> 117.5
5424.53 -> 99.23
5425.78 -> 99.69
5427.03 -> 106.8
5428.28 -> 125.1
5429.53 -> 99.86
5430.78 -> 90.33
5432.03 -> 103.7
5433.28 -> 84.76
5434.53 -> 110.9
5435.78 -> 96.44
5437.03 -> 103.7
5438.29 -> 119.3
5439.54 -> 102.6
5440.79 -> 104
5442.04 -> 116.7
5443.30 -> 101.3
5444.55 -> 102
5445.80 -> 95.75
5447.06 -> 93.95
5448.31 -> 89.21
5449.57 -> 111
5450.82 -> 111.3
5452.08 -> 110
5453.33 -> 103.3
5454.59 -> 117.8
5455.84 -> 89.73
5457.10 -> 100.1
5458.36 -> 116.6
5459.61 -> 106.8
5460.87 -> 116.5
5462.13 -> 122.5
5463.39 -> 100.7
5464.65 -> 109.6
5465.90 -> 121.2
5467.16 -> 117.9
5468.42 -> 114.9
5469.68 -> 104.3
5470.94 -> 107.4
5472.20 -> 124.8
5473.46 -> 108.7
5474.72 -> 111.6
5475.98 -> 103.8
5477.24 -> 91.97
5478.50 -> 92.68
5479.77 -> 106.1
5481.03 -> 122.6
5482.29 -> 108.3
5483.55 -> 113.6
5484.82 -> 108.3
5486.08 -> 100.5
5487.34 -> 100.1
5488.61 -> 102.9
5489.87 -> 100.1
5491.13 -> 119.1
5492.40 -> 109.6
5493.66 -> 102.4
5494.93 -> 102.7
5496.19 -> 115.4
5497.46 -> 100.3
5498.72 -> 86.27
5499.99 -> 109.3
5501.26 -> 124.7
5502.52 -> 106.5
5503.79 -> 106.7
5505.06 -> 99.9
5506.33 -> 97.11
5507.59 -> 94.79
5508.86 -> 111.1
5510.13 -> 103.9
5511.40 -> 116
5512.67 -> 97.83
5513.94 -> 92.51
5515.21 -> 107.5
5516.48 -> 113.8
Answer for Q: 1.6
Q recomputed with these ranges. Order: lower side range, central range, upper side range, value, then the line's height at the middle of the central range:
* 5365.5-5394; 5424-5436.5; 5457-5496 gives 0.5 angstrom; 106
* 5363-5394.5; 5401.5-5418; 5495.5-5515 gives 0.5 angstrom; 103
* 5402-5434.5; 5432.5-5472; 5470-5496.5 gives -0.6 angstrom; 105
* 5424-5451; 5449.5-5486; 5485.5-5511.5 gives -1.9 angstrom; 104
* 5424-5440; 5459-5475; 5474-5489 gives -1.3 angstrom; 105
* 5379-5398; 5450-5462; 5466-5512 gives -0.3 angstrom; 106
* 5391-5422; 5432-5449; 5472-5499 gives 0.4 angstrom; 104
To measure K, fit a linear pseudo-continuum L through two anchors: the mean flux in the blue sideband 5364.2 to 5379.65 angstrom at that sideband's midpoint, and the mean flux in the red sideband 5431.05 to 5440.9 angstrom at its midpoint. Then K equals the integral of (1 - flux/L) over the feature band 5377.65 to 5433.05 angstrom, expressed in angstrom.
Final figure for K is -0.9 angstrom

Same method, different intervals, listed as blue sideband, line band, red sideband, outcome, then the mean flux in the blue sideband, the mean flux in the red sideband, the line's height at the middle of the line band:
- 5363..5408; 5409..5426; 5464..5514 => -0.8 angstrom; 101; 107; 103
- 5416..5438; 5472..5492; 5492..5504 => -0.1 angstrom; 105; 106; 106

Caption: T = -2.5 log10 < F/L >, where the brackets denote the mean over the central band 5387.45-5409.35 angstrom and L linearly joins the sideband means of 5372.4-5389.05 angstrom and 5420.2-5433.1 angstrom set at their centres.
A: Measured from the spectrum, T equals 0.04 mag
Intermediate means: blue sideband 103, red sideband 106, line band 100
